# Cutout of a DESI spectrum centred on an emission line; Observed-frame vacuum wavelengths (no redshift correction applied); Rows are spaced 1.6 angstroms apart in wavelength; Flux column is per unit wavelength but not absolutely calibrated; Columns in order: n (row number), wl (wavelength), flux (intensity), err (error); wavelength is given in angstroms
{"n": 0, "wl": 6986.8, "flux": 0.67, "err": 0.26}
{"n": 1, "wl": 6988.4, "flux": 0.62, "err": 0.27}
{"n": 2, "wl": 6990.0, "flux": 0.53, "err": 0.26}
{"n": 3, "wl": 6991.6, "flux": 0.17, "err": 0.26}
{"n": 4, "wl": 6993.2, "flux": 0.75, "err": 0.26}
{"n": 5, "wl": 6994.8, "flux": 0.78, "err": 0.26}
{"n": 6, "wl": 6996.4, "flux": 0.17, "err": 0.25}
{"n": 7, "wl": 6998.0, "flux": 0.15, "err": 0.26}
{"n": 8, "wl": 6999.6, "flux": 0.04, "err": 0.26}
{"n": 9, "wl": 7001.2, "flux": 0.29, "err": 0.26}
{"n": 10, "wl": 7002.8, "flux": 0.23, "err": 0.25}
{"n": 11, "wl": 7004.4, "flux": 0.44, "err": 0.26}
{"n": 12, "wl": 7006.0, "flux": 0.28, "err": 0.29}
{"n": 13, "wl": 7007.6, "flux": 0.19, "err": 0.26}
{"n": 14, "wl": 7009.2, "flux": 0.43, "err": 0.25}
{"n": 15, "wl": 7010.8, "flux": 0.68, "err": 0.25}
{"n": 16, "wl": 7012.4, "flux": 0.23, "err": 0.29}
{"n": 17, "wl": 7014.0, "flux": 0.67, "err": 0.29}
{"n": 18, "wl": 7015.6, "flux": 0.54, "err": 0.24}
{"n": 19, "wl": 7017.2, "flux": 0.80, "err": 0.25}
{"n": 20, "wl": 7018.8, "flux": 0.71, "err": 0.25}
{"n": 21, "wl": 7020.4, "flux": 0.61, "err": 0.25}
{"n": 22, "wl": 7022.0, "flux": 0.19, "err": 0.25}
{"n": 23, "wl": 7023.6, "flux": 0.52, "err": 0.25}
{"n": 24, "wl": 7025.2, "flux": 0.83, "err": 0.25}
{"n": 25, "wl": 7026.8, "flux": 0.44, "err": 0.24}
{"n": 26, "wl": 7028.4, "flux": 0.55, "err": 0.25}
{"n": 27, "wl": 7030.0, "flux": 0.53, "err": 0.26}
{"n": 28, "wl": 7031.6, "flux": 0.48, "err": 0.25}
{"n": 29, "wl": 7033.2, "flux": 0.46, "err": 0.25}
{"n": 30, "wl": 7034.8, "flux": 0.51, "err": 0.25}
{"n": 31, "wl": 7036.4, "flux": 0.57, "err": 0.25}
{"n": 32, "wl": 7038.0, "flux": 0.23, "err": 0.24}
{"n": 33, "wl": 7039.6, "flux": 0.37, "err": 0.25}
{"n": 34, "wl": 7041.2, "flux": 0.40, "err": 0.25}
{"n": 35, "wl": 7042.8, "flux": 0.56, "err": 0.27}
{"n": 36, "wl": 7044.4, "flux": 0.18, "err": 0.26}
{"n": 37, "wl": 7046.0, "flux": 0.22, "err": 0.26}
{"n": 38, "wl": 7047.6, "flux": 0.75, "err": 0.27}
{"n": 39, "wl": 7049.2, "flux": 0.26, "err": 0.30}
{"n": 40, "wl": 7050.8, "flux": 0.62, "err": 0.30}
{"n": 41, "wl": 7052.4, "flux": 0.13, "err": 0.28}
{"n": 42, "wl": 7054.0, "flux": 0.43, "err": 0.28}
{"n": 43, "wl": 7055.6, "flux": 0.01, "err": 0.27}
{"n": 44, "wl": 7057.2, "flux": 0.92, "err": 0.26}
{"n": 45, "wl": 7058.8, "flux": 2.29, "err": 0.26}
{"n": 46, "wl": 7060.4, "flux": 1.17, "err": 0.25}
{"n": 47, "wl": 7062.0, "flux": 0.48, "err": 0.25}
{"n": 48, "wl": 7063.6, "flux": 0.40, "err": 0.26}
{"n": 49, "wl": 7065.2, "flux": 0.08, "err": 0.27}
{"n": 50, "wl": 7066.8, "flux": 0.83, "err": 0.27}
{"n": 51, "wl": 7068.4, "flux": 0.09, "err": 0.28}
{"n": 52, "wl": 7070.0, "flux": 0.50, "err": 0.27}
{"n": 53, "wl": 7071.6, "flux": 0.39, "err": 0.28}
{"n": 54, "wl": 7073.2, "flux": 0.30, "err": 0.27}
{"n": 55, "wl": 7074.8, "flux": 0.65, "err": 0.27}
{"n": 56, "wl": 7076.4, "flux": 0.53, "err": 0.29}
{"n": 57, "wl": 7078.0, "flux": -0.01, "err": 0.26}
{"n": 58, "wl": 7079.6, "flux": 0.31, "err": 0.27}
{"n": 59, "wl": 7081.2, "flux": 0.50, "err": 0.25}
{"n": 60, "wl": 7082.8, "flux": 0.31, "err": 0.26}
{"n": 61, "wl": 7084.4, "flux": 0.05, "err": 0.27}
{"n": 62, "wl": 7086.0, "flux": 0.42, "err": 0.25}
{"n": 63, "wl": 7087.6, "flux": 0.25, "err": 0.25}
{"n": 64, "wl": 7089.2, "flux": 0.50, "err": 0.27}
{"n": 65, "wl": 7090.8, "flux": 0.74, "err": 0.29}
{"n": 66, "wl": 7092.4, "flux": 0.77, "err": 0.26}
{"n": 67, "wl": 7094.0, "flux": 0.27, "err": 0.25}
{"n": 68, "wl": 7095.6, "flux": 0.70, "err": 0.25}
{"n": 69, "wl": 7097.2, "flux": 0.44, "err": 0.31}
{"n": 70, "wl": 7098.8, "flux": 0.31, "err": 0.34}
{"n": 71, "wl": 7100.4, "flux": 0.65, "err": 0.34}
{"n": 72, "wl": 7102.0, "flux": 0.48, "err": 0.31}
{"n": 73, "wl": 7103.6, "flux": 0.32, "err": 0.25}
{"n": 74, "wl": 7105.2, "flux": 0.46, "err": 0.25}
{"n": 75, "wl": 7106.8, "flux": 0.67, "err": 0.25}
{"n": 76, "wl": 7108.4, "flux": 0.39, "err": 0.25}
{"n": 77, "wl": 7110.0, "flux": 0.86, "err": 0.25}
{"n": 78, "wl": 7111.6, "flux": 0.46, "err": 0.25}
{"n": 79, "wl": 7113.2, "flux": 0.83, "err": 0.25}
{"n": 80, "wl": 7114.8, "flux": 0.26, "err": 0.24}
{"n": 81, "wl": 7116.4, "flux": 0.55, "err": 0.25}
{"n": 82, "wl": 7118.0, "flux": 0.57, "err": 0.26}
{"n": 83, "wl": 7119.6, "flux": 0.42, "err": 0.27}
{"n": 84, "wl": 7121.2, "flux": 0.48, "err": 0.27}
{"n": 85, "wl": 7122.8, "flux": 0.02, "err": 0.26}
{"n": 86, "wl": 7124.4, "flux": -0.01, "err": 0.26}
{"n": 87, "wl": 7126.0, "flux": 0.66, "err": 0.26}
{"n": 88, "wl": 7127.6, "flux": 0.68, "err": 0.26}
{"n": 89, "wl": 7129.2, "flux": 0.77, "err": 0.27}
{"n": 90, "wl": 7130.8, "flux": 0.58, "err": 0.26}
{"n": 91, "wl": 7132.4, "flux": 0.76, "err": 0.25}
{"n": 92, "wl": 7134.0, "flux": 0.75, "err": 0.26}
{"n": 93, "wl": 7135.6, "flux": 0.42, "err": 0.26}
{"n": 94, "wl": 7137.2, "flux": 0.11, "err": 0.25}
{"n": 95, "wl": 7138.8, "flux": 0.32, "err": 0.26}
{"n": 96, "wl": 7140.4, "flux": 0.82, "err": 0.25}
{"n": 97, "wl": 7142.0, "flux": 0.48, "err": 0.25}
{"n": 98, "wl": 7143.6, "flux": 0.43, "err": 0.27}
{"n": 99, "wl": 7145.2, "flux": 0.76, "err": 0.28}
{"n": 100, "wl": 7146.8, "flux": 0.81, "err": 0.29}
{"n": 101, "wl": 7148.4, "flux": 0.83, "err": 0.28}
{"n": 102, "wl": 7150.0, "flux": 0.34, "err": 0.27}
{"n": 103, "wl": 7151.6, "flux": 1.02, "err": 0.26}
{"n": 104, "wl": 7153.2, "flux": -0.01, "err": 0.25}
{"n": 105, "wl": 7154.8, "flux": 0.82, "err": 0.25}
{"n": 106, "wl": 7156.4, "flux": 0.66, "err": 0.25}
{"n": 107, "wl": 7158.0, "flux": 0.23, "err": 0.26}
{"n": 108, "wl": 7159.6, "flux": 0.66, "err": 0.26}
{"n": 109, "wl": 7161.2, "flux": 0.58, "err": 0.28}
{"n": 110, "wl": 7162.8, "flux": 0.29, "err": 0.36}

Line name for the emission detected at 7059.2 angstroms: H-beta 4861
